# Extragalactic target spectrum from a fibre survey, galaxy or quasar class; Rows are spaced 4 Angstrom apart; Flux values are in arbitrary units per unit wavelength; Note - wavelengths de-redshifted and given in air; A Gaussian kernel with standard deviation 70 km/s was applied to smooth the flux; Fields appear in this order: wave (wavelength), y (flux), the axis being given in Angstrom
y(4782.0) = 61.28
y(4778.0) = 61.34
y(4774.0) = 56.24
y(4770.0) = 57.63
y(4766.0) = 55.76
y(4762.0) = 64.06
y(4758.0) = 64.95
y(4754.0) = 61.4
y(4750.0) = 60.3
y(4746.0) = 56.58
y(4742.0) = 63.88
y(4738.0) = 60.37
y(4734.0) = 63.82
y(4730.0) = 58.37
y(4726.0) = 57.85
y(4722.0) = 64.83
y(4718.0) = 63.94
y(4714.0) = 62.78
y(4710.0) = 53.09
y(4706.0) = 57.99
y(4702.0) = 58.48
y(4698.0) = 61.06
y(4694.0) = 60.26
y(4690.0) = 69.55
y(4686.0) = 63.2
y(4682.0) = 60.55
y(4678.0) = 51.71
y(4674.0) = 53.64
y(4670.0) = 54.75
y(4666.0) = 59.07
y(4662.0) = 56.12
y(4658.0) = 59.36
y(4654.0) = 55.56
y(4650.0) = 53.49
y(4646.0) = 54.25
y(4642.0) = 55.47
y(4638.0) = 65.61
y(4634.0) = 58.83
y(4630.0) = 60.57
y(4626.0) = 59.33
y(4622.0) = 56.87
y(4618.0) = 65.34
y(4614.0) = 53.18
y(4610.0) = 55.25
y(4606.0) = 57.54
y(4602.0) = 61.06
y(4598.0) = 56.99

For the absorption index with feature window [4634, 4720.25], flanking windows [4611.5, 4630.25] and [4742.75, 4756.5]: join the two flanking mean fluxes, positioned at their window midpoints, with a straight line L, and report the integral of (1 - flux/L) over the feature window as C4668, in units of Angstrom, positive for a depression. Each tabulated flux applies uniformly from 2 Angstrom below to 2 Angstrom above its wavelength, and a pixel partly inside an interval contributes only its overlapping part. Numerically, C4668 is 1.1 Angstrom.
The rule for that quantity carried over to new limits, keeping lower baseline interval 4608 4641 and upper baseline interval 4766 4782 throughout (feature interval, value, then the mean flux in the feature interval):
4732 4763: -1.73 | 61.9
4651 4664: 0.51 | 56.7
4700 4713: 0.40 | 57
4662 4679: 1.12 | 55.1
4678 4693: -0.90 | 62.5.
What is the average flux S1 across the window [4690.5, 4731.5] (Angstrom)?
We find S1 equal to 60.2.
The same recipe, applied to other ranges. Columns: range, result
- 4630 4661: 57.7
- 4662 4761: 60.1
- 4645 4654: 54.2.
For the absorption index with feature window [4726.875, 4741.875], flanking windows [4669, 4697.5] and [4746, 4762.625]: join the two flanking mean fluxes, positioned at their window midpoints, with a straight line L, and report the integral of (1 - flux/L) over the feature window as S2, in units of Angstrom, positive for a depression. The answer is 0.0 Angstrom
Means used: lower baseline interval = 59.4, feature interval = 61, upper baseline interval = 61.8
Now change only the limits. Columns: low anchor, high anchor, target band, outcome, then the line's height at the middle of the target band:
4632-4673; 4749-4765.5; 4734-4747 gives 0.1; 61.4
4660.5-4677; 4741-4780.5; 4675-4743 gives -3.5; 57.6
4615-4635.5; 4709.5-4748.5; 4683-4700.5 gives -0.8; 60.5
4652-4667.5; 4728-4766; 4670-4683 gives 0.8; 58.2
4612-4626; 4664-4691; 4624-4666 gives 0.5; 58.6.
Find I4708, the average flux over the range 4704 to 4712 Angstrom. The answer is 55.5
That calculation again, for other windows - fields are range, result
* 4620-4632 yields 58.9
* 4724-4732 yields 58.1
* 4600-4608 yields 59.3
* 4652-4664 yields 57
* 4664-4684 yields 55.9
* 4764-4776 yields 56.5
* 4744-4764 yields 61.5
